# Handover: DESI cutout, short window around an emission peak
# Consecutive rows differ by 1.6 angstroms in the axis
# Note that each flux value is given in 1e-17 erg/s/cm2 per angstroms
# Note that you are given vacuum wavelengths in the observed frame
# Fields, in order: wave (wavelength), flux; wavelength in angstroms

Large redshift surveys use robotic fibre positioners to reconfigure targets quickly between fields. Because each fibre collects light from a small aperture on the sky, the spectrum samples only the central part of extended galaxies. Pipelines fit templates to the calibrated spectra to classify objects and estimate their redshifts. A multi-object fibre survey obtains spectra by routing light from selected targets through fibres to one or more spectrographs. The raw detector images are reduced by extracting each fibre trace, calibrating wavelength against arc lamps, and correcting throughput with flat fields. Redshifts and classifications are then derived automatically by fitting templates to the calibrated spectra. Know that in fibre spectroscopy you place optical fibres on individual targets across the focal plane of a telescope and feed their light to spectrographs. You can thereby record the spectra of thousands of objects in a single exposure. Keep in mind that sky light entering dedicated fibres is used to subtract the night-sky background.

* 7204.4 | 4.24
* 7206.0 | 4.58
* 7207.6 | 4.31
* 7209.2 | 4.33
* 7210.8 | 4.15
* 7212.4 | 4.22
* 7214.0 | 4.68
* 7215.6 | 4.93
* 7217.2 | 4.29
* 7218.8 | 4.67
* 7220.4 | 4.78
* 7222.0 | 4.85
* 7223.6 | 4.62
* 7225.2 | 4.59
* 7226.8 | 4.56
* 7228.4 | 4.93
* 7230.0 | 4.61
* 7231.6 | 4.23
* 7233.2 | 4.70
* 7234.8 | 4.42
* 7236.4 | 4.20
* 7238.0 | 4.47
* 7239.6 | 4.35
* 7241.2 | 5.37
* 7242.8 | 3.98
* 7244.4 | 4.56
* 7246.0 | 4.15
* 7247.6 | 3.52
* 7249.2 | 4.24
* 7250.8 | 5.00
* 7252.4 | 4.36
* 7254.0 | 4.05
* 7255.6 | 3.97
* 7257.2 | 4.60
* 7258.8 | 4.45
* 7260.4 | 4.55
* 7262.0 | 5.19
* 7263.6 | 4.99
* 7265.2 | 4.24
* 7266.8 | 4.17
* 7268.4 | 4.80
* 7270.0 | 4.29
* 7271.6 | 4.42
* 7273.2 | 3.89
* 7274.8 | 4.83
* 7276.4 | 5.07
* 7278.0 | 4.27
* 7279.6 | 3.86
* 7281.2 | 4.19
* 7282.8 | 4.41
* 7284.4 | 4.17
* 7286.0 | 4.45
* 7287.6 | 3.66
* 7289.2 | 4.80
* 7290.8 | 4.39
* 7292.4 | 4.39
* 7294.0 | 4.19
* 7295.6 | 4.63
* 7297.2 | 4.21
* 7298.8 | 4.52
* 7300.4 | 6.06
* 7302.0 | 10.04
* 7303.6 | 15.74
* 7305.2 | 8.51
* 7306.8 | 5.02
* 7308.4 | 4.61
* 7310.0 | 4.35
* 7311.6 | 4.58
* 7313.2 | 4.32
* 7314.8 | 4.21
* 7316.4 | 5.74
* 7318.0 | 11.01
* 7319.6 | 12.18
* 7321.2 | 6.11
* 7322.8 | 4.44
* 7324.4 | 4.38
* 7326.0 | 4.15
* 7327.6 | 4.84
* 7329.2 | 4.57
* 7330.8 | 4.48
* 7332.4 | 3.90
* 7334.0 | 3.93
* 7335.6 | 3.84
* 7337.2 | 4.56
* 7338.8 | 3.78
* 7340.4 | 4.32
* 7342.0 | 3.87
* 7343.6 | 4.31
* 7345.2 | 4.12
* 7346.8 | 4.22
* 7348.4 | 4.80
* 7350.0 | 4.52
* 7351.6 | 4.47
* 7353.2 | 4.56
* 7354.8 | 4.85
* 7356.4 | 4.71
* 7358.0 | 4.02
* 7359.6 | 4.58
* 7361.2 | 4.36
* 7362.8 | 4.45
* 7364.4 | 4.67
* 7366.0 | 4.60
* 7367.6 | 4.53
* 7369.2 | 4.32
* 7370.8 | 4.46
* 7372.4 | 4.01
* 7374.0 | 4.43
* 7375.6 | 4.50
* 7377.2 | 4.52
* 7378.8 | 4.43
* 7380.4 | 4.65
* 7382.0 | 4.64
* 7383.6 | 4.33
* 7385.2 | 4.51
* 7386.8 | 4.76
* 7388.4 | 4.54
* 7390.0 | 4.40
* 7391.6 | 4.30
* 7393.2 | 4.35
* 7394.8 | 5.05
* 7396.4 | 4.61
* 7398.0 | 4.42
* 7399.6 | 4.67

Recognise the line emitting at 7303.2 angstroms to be [S II] 6716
